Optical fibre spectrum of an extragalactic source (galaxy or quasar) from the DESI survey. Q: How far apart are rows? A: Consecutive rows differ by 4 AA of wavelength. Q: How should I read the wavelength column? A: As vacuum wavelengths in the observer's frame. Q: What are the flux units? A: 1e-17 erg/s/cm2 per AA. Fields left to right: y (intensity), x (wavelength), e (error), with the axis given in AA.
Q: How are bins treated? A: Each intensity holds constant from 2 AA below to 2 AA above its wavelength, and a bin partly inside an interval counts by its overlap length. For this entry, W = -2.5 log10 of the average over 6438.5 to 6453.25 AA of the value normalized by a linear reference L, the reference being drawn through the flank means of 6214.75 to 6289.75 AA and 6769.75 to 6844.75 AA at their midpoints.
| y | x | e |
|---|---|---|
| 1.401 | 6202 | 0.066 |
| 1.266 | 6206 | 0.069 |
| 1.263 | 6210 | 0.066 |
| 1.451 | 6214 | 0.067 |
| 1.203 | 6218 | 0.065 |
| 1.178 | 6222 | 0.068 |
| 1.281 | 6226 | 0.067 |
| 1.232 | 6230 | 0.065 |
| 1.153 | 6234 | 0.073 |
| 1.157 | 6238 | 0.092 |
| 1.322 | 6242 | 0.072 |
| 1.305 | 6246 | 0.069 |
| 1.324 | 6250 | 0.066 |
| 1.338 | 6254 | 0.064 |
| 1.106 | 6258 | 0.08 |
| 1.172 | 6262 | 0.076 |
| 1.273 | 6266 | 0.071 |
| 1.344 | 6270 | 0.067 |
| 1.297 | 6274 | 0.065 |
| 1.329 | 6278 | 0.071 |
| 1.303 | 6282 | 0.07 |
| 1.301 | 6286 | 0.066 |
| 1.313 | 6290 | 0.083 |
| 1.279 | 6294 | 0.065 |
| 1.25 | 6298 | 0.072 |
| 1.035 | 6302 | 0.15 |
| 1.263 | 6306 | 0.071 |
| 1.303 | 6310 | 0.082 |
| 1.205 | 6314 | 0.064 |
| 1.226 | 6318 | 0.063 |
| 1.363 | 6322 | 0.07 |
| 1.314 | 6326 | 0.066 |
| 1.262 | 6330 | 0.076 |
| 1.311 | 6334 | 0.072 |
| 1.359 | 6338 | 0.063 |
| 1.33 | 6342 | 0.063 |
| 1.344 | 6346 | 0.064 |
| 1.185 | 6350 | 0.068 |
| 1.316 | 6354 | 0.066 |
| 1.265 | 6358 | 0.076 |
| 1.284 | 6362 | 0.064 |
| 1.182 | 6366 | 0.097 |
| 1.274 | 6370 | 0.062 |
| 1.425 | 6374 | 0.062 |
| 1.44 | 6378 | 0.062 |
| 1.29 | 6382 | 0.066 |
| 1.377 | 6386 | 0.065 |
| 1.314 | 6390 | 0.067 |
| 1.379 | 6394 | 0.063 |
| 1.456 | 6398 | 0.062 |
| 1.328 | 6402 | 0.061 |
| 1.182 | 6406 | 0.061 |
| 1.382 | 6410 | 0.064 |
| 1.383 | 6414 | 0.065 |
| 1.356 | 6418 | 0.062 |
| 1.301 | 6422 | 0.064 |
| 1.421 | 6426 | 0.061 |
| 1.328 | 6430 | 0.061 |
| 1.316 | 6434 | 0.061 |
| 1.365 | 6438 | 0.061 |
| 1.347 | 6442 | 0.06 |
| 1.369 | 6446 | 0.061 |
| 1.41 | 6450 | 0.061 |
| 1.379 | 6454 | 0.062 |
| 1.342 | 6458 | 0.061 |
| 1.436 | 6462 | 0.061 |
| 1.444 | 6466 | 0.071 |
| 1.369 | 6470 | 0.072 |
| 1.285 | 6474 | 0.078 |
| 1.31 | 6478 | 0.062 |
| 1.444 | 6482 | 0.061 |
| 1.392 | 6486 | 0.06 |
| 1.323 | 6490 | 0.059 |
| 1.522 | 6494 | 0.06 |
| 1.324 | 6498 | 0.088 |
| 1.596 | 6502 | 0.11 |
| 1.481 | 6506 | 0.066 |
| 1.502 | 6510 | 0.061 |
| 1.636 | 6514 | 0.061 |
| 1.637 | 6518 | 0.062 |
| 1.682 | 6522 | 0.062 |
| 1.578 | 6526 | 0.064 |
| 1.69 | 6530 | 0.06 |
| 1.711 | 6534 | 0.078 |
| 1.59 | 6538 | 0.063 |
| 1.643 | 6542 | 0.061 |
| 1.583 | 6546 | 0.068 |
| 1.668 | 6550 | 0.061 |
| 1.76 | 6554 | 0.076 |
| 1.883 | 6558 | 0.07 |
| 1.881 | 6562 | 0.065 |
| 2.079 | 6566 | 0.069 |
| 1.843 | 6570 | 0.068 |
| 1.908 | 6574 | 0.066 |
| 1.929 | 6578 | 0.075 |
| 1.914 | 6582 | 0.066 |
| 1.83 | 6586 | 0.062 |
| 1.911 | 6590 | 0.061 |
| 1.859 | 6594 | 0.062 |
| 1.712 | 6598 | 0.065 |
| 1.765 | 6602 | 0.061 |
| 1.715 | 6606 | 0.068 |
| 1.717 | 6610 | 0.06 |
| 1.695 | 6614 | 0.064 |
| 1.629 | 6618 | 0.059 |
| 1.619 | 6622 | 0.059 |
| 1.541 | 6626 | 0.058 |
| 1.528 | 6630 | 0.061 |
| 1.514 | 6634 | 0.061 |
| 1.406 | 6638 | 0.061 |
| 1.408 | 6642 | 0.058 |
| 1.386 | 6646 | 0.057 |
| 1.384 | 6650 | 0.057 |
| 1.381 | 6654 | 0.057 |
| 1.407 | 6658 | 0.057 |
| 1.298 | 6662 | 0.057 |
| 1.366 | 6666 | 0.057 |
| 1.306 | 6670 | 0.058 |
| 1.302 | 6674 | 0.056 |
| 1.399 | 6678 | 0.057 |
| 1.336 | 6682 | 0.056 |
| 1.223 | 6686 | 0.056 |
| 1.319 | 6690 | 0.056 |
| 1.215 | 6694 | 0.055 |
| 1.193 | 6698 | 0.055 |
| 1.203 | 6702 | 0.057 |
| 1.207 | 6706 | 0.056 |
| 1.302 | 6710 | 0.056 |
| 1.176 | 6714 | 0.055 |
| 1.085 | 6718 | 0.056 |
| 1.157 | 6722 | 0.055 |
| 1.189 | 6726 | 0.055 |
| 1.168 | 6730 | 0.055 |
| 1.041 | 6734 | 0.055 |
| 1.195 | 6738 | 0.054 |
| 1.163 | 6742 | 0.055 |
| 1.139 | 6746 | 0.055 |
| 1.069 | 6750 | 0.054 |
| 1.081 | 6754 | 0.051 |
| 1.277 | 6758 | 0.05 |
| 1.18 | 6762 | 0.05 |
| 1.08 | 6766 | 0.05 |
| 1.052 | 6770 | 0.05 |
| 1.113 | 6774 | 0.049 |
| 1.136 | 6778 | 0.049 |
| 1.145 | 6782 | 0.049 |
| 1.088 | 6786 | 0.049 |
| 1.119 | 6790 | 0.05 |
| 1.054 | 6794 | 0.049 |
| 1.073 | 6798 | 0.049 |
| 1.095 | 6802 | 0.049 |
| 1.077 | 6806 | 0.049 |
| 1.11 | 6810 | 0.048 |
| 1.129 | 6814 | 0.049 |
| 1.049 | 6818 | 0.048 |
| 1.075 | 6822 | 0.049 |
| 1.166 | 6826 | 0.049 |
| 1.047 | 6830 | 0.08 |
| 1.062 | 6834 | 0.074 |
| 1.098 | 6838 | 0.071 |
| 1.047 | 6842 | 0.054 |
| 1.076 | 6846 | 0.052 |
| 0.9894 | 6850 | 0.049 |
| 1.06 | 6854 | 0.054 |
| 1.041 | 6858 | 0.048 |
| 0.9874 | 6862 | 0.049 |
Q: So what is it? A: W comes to -0.15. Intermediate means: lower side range 1.26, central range 1.37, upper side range 1.09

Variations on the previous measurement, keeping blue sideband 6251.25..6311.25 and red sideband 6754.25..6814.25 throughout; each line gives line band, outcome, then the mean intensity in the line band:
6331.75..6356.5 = -0.05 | 1.31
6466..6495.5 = -0.15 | 1.38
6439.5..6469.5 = -0.15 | 1.39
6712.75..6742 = -0.01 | 1.14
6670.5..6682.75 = -0.17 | 1.34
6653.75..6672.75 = -0.17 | 1.35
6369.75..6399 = -0.12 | 1.37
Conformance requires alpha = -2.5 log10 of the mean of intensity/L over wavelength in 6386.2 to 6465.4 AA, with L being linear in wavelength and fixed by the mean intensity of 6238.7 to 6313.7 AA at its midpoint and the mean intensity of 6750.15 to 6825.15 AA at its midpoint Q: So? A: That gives -0.118 mag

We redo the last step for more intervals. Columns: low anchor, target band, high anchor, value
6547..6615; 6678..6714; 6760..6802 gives 0.13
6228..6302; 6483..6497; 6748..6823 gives -0.18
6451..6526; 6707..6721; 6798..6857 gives 0.01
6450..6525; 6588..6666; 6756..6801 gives -0.21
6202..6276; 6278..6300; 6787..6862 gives -0.04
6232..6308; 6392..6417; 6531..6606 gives 0.11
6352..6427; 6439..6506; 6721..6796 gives -0.09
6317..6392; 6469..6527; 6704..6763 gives -0.17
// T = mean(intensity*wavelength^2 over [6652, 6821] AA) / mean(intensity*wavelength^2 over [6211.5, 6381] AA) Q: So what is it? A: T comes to 1.06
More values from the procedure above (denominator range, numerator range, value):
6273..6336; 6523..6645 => 1.47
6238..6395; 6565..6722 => 1.29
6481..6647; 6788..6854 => 0.70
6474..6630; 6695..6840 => 0.72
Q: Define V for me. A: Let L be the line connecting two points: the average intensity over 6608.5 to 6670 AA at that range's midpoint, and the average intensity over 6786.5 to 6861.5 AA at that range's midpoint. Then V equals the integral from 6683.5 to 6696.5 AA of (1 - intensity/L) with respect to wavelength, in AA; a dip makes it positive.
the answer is 1.1 AA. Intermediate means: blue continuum 1.48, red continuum 1.07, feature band 1.25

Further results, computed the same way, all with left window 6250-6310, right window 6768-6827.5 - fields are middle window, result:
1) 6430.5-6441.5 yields -1.2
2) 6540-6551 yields -4.2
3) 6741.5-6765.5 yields -0.7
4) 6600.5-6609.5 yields -4.5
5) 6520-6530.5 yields -4.1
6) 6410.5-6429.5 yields -2.3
